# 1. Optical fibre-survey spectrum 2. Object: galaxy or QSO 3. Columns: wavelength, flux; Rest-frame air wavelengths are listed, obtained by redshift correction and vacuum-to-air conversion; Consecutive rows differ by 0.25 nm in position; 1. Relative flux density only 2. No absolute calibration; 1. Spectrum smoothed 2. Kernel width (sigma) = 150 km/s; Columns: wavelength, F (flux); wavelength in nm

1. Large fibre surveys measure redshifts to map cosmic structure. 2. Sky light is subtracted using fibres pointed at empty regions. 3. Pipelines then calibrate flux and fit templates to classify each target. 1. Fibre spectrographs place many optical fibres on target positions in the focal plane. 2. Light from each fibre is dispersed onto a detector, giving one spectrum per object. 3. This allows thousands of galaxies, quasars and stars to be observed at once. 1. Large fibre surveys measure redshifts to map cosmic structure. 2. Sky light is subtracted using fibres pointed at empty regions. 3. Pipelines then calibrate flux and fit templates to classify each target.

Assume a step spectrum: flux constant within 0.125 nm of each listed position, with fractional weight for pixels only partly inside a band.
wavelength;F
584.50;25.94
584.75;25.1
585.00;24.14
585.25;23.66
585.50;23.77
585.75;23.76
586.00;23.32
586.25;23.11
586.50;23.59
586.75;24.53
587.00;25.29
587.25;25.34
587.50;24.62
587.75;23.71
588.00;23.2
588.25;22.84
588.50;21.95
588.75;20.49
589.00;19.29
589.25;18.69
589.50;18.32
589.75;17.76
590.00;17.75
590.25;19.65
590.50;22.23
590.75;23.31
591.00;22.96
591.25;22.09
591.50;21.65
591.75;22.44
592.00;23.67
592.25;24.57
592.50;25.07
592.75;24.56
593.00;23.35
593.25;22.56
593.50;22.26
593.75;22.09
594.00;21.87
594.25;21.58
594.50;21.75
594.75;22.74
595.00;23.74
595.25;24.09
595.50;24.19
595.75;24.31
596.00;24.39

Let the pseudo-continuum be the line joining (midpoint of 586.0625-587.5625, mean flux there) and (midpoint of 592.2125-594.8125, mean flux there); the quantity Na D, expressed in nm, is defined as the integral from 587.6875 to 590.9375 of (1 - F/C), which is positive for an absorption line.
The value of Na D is 0.43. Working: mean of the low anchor 24.4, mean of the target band 20.7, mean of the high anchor 22.9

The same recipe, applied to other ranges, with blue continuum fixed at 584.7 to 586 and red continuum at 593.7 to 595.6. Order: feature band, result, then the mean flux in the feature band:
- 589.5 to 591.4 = 0.21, 20.7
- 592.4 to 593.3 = -0.04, 24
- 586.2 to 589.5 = 0.14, 22.6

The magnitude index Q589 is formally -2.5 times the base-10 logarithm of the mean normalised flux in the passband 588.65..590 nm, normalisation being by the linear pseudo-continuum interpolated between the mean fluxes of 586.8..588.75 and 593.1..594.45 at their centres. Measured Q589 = 0.23 mag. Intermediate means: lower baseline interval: 23.7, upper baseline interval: 22.1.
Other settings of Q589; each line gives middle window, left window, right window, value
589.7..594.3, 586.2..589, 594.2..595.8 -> 0.048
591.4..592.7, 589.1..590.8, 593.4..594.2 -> -0.131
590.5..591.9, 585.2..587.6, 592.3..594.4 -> 0.039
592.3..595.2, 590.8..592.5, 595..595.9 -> 0.033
